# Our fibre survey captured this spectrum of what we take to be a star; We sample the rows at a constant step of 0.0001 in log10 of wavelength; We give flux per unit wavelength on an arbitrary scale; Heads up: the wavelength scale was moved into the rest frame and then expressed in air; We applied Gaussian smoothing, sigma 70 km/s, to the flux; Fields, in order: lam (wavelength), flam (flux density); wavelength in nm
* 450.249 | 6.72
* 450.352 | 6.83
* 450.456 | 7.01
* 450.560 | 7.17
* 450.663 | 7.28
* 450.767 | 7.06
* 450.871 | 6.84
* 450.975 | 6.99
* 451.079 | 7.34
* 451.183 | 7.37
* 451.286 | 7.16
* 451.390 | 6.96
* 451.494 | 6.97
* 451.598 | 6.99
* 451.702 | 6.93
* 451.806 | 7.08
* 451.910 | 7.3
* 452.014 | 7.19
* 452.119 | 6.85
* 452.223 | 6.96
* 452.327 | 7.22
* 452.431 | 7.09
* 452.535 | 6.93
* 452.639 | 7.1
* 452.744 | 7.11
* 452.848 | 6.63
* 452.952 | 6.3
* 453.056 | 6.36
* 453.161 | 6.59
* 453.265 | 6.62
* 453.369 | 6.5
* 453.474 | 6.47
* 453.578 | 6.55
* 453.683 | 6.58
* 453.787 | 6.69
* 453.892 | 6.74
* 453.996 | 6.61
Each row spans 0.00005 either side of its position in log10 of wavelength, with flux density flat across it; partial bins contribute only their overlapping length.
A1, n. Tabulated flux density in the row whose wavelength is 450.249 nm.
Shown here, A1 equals 6.72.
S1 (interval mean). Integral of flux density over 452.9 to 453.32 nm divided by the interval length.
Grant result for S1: 6.48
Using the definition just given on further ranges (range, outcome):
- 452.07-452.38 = 7.02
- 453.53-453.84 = 6.6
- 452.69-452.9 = 6.86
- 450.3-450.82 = 7.08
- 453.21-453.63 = 6.54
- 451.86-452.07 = 7.21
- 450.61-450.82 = 7.18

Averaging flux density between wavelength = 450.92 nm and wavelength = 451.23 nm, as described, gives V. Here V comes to 7.22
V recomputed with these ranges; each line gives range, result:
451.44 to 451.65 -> 6.98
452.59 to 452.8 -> 7.08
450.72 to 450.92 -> 6.94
